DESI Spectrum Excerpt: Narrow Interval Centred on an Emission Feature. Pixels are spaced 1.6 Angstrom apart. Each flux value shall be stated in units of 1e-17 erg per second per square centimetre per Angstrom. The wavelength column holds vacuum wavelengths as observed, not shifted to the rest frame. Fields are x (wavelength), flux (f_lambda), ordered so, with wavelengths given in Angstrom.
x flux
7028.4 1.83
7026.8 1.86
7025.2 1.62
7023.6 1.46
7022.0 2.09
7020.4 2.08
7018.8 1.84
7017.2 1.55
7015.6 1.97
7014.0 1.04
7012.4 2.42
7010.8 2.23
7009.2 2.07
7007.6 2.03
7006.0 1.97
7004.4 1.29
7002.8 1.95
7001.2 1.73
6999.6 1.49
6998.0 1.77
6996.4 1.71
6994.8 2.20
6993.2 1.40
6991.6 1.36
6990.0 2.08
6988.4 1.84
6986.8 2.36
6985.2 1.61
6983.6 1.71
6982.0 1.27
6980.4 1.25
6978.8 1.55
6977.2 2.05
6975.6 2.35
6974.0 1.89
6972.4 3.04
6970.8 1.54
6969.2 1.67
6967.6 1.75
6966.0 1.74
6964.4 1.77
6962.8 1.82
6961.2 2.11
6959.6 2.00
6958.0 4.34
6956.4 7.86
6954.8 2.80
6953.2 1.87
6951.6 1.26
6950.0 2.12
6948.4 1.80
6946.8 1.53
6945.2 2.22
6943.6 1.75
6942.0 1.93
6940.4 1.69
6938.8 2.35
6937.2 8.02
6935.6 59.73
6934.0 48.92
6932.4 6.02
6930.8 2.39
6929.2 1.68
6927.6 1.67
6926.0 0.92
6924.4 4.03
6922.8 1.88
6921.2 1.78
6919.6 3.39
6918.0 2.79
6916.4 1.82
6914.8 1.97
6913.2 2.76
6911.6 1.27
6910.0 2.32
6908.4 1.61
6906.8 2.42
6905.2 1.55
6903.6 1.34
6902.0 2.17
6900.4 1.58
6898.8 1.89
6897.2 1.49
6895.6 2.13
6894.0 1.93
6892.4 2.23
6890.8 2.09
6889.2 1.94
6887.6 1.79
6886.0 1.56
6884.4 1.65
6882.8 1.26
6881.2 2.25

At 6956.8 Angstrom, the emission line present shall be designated [N II] 6583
